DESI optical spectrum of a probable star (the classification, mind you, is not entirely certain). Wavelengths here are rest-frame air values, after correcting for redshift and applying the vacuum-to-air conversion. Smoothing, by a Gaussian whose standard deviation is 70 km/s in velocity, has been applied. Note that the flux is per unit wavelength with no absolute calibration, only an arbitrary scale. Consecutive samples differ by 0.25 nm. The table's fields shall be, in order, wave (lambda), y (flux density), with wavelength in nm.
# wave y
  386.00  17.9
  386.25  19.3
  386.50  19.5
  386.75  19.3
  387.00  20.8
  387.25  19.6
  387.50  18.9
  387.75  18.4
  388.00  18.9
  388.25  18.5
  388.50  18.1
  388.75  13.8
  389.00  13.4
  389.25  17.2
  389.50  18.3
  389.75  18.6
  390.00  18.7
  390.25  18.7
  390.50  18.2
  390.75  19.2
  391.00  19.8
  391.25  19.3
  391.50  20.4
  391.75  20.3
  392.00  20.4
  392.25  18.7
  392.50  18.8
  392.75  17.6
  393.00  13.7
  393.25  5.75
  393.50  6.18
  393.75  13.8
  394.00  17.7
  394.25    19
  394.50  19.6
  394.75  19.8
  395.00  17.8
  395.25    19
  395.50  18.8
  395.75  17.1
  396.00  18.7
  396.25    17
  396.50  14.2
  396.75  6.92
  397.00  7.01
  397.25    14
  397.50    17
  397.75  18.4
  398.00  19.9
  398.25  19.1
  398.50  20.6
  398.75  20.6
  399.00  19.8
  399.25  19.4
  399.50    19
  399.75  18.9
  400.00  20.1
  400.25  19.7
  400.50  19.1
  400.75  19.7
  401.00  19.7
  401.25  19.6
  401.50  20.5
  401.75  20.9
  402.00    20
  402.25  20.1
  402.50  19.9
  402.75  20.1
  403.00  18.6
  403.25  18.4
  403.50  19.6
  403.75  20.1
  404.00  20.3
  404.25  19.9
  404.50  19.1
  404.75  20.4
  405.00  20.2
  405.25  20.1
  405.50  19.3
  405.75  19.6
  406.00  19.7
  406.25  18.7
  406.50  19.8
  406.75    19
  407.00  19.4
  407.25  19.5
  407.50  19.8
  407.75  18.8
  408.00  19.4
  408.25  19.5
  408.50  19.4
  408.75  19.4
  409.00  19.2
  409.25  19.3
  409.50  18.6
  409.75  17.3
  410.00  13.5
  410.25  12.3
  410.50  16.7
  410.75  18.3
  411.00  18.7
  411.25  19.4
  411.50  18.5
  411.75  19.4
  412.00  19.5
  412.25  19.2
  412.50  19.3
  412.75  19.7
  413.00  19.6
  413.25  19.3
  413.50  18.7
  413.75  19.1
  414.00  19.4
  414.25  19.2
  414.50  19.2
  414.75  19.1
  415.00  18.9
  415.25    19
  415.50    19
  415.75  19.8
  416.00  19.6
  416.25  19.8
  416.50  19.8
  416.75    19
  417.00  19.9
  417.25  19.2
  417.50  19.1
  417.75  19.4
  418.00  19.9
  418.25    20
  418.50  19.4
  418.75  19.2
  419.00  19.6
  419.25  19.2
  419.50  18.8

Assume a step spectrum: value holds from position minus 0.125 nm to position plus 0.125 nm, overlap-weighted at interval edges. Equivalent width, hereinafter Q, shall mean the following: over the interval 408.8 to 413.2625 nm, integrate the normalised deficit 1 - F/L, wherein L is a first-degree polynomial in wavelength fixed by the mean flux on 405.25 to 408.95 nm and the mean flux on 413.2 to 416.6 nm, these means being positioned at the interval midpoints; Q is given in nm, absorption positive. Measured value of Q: 0.261 nm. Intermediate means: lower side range 19.4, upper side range 19.3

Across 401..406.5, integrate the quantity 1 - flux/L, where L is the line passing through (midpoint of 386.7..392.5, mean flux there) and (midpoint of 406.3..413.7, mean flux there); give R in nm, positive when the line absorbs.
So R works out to -0.337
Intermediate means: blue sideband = 18.6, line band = 19.8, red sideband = 18.6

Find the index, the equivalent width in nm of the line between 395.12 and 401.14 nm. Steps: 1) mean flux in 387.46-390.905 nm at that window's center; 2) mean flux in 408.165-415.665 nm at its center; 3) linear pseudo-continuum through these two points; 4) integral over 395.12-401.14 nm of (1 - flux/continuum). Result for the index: 0.15 nm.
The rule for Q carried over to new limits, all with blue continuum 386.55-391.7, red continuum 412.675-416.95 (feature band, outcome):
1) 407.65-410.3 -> 0.15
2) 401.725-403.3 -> -0.07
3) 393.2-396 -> 0.36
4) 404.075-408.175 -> -0.11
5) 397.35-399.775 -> -0.06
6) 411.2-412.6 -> 0.00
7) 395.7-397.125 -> 0.41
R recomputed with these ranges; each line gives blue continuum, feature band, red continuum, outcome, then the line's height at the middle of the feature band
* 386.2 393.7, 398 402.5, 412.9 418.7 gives -0.379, 18.3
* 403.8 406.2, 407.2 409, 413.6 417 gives 0.026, 19.7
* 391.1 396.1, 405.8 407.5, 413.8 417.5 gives -0.088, 18.4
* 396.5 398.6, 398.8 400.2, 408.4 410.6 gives -0.355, 15.6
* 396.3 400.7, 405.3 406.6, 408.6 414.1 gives -0.110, 17.9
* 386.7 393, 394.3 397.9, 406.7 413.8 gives 0.451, 18.5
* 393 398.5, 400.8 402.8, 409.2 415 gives -0.412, 16.7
